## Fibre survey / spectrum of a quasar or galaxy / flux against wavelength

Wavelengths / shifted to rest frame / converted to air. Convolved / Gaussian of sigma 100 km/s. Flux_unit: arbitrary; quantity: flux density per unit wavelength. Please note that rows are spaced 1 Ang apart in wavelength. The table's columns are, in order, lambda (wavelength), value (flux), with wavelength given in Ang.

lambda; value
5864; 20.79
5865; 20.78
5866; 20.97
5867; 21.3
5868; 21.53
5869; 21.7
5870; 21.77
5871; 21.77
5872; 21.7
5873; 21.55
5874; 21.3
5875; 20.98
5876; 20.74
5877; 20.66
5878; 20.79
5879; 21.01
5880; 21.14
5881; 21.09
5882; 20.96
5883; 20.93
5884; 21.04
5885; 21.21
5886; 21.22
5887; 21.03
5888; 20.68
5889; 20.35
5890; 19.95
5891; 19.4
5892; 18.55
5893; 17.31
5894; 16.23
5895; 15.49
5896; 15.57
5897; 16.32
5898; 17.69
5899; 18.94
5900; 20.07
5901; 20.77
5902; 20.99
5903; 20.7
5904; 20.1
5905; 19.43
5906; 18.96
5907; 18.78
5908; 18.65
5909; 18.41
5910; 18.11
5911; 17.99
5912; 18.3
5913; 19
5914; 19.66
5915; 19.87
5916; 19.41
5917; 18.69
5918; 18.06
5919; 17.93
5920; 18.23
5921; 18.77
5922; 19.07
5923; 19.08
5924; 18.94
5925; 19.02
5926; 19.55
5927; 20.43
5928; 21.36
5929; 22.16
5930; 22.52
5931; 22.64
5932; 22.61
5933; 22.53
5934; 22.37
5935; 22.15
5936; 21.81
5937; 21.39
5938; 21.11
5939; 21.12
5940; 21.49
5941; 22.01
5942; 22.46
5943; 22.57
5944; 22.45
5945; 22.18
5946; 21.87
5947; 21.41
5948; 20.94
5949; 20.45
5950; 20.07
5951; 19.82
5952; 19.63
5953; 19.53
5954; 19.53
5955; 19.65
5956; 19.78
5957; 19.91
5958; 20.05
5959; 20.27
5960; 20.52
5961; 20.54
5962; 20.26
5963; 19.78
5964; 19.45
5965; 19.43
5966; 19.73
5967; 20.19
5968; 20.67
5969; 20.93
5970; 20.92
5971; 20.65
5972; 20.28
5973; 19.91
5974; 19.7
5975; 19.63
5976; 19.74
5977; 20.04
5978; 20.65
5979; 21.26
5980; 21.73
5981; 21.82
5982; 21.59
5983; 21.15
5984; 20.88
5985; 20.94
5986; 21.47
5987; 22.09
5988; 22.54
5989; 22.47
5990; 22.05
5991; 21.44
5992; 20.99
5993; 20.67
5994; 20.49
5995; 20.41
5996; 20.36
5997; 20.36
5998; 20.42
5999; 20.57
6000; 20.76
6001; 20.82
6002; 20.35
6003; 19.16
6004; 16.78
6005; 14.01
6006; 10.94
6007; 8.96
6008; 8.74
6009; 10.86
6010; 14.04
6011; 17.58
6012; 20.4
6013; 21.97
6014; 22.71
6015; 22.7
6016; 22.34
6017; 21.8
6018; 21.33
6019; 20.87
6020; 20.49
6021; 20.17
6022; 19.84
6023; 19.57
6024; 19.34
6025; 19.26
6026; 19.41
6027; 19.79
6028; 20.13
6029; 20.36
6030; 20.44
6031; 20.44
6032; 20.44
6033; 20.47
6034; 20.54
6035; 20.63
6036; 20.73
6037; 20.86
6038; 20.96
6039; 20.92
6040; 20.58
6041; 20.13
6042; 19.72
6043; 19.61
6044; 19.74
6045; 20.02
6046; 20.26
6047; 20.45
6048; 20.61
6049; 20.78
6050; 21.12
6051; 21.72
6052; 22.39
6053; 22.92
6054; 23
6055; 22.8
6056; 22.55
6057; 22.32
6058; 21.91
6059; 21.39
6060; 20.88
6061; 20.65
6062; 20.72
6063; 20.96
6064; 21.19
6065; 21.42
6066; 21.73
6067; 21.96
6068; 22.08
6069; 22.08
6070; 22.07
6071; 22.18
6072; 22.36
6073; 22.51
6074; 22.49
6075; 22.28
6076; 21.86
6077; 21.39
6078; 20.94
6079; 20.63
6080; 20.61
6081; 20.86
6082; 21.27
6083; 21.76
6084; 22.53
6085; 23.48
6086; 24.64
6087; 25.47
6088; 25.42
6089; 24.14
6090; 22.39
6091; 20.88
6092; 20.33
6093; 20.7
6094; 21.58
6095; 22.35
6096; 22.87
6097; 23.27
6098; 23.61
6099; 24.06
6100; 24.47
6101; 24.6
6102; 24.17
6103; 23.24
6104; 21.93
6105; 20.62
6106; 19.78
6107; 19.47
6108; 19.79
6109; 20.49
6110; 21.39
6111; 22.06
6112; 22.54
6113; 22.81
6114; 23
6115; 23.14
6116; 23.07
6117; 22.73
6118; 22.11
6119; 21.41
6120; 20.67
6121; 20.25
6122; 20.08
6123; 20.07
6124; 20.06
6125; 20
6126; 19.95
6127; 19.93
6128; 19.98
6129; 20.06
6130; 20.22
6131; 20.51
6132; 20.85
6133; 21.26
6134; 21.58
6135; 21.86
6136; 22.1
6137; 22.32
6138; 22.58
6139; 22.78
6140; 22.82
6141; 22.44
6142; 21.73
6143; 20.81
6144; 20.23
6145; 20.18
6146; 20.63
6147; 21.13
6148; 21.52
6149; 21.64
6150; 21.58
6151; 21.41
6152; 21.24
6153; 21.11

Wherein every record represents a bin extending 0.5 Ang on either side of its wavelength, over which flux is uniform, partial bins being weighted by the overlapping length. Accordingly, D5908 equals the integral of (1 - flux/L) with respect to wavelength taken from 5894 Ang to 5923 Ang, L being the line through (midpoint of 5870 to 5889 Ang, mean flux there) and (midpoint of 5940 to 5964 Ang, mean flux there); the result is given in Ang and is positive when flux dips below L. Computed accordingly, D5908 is 3.1 Ang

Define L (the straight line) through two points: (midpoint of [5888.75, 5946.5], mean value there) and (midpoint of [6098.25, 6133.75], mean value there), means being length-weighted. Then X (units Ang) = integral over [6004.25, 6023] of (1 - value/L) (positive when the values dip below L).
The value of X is 2.6 Ang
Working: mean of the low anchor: 19.9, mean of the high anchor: 21.5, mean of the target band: 17.8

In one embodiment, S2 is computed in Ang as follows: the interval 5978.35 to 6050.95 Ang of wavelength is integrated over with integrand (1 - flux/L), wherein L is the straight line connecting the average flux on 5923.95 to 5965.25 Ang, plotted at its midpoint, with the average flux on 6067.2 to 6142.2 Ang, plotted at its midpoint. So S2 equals 4.99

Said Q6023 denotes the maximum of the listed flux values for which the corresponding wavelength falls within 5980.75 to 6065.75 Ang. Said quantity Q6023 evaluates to 23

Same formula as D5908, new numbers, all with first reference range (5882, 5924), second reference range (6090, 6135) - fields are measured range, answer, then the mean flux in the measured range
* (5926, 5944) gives -2.2 Ang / 21.9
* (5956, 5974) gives -0.3 Ang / 20.2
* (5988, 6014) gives 2.4 Ang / 18.4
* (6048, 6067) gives -0.7 Ang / 21.7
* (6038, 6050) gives 0.2 Ang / 20.3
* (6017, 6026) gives 0.1 Ang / 20.2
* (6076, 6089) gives -0.8 Ang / 22.5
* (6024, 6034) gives 0.2 Ang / 20.1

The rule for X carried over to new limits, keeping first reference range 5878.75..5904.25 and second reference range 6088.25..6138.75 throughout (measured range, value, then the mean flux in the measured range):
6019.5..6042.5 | 0.7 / 20.2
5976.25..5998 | -0.7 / 21.2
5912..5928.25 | 0.6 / 19.1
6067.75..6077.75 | -0.4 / 22.1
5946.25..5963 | 0.0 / 20.2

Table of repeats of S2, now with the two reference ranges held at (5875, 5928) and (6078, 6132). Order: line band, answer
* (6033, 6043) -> 0.2 Ang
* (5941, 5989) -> -1.3 Ang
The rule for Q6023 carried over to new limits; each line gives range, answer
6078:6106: 25.47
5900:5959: 22.64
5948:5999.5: 22.54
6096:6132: 24.6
